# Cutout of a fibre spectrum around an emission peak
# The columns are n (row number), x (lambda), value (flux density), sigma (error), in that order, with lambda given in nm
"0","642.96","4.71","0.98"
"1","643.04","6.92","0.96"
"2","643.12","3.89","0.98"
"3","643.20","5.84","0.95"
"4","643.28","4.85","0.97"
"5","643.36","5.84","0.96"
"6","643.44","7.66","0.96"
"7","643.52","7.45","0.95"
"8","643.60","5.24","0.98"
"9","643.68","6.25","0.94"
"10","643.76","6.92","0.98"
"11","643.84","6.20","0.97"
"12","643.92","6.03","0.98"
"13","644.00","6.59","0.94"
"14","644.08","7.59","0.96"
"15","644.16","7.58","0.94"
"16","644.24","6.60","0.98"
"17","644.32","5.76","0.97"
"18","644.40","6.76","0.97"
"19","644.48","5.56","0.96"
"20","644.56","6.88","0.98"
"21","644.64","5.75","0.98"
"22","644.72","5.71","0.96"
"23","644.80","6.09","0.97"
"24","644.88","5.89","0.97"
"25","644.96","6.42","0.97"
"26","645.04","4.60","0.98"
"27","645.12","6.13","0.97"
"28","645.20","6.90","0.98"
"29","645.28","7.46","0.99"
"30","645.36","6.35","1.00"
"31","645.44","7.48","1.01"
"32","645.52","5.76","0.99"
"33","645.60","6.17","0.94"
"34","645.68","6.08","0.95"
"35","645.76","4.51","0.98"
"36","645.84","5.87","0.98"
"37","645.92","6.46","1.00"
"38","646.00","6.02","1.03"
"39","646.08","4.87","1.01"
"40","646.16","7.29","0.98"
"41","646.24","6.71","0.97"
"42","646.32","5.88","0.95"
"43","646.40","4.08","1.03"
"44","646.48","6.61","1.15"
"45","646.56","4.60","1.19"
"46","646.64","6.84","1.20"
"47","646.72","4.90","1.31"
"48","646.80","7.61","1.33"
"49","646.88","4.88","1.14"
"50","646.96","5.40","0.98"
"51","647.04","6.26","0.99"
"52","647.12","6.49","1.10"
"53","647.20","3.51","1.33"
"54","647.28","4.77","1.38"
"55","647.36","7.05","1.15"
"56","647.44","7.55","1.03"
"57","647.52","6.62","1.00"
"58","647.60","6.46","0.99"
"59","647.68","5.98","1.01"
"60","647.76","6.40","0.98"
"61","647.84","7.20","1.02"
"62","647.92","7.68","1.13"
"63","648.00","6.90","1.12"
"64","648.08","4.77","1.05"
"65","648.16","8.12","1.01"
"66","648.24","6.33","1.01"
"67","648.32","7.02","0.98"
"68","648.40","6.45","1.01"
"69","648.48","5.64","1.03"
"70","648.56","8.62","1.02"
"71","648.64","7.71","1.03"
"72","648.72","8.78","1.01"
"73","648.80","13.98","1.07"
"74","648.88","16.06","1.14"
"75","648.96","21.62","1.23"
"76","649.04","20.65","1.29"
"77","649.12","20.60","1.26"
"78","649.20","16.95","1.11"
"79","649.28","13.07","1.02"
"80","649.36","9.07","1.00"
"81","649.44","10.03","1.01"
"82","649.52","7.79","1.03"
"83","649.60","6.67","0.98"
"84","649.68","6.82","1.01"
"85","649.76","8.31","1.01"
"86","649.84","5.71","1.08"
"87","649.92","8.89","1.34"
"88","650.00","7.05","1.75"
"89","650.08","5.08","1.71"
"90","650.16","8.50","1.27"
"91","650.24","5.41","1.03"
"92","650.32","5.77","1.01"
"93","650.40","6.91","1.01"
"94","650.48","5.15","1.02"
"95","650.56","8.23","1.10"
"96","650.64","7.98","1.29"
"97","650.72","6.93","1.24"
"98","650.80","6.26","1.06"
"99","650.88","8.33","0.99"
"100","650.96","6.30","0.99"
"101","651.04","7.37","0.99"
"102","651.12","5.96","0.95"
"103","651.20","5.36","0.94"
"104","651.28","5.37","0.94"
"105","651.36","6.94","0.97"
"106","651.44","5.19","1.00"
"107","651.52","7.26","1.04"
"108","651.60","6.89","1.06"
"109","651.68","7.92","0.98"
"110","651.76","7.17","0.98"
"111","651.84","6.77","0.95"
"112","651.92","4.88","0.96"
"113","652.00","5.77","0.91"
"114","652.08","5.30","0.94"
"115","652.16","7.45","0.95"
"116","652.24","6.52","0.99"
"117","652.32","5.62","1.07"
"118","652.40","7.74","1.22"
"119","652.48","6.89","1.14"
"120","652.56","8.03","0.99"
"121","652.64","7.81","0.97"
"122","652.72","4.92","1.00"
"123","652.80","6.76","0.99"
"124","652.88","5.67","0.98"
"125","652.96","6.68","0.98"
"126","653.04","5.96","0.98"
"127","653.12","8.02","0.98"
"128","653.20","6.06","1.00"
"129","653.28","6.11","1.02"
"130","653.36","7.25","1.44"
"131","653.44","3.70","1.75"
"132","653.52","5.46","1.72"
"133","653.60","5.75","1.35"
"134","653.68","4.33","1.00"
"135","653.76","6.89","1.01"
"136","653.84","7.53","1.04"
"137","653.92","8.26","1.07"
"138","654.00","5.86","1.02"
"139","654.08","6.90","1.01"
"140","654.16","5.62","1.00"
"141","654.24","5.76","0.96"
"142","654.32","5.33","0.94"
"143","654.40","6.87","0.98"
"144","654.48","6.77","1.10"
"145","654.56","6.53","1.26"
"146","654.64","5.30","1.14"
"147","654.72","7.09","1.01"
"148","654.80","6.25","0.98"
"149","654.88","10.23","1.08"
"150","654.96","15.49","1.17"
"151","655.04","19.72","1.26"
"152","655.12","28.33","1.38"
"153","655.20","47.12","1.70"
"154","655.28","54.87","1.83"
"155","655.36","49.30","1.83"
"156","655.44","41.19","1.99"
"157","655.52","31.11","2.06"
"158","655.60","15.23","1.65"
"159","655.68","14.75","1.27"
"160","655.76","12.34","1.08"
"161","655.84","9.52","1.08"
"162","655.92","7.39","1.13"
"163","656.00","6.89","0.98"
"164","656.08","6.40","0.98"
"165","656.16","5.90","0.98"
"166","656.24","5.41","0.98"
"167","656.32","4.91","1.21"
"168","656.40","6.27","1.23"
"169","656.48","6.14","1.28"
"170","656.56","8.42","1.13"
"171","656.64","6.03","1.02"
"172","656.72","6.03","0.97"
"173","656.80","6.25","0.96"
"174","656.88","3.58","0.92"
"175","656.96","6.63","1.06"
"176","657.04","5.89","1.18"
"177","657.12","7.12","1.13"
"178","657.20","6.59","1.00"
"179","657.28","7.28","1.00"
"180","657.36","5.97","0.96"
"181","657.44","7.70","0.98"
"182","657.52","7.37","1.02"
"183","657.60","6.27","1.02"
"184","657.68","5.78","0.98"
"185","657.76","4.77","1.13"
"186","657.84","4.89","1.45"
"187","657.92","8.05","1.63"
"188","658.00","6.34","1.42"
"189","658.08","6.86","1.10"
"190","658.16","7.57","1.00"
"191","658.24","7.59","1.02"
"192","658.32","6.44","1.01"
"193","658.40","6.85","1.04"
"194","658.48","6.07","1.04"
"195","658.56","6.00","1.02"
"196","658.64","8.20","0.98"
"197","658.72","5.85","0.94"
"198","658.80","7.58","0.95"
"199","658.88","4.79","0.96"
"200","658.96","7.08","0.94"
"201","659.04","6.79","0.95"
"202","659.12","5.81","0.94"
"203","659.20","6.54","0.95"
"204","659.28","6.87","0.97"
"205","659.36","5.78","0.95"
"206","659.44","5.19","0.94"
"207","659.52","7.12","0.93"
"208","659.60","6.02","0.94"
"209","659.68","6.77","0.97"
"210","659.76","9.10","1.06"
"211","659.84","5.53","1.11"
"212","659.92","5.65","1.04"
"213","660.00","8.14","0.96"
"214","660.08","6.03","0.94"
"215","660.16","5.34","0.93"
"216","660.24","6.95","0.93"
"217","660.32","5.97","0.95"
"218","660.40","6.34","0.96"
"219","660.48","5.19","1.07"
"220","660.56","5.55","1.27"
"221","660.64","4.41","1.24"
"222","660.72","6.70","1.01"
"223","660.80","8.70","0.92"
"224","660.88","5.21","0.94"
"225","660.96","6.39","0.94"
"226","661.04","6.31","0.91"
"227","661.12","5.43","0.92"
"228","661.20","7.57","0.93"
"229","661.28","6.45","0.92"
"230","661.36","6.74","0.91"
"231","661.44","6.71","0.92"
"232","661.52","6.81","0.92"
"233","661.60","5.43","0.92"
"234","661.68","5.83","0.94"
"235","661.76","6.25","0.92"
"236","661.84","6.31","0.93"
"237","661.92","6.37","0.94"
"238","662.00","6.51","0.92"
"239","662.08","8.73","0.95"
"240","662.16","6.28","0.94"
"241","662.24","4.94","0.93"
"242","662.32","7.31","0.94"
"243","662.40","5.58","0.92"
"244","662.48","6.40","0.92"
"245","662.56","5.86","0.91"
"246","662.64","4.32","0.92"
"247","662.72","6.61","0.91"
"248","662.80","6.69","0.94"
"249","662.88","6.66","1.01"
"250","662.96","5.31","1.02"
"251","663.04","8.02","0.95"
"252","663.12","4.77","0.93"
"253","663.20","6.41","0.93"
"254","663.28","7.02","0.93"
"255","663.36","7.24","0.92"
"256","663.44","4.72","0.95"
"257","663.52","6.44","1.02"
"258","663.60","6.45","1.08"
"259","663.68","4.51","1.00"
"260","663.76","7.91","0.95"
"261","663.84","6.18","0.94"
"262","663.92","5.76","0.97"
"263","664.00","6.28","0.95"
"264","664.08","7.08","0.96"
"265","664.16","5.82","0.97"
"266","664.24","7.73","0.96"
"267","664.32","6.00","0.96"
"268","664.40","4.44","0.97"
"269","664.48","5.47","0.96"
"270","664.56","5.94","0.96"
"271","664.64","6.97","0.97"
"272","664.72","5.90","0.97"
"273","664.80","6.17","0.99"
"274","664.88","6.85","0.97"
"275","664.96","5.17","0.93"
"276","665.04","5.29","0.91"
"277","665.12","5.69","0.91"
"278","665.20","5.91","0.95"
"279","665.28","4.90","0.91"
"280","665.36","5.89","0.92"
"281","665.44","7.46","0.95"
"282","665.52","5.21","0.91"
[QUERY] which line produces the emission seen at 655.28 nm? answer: [O III] 5007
